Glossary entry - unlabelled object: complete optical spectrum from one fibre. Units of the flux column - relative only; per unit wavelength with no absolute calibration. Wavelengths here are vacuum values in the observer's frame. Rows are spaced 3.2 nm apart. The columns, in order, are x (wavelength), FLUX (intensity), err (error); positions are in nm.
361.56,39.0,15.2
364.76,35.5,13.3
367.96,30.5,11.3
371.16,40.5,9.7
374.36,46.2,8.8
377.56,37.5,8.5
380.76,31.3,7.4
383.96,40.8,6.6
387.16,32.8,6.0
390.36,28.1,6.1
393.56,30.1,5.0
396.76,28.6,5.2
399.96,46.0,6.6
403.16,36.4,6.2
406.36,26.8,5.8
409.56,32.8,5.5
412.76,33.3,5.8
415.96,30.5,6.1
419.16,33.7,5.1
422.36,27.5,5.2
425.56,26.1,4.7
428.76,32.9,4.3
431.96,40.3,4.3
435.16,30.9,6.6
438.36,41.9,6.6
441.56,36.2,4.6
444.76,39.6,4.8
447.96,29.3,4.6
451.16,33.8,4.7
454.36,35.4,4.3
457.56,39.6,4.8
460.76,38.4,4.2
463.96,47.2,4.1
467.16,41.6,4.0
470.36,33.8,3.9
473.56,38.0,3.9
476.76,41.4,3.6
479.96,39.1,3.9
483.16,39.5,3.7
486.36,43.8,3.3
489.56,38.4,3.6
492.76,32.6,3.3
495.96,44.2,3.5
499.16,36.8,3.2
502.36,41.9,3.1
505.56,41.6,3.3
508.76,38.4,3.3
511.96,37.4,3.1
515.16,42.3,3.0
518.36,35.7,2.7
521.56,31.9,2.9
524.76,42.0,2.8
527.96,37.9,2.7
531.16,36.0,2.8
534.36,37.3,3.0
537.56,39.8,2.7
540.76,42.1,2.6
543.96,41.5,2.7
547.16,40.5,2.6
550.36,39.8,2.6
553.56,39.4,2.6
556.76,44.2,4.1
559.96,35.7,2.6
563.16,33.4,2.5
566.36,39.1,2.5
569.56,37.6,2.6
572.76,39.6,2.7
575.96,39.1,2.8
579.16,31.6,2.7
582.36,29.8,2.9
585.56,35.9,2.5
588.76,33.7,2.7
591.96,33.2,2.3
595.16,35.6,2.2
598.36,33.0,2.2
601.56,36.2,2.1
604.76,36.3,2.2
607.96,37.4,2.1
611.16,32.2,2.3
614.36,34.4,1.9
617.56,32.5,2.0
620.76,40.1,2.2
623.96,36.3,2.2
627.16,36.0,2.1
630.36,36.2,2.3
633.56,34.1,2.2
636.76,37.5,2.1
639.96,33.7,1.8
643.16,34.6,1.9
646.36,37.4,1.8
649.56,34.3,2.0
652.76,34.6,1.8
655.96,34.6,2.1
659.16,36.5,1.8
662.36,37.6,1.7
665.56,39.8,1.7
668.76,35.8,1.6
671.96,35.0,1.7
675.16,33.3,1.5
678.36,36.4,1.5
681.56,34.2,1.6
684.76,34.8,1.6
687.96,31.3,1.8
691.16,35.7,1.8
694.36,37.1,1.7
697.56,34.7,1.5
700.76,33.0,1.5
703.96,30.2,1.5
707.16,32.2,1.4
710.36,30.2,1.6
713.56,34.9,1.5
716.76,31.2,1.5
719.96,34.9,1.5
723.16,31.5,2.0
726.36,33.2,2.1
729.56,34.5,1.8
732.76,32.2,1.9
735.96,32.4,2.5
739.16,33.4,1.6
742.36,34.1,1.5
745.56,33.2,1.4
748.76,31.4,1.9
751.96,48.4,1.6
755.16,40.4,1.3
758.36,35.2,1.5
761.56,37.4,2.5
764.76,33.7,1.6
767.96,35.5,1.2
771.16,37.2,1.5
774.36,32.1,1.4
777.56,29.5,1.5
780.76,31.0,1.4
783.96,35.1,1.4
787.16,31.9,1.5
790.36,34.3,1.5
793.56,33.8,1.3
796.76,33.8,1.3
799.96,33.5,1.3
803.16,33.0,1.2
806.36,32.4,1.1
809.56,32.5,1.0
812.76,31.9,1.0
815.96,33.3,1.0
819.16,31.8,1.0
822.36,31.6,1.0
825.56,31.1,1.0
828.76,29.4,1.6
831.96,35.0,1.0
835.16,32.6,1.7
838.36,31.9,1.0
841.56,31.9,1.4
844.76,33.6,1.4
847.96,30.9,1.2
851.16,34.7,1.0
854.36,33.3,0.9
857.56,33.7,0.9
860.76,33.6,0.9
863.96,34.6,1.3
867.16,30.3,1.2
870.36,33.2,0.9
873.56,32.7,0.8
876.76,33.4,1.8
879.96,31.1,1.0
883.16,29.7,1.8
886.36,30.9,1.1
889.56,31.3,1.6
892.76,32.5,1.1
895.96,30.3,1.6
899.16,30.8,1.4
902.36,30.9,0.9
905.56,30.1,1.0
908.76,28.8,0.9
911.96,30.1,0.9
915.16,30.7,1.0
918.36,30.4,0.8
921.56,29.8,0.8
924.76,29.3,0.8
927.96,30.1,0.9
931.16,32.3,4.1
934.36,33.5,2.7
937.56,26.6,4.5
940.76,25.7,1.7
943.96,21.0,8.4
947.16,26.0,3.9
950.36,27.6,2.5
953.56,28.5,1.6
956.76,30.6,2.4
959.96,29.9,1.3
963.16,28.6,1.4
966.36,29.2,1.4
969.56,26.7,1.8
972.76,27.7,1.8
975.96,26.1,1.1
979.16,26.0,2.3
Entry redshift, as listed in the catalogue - 0.146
